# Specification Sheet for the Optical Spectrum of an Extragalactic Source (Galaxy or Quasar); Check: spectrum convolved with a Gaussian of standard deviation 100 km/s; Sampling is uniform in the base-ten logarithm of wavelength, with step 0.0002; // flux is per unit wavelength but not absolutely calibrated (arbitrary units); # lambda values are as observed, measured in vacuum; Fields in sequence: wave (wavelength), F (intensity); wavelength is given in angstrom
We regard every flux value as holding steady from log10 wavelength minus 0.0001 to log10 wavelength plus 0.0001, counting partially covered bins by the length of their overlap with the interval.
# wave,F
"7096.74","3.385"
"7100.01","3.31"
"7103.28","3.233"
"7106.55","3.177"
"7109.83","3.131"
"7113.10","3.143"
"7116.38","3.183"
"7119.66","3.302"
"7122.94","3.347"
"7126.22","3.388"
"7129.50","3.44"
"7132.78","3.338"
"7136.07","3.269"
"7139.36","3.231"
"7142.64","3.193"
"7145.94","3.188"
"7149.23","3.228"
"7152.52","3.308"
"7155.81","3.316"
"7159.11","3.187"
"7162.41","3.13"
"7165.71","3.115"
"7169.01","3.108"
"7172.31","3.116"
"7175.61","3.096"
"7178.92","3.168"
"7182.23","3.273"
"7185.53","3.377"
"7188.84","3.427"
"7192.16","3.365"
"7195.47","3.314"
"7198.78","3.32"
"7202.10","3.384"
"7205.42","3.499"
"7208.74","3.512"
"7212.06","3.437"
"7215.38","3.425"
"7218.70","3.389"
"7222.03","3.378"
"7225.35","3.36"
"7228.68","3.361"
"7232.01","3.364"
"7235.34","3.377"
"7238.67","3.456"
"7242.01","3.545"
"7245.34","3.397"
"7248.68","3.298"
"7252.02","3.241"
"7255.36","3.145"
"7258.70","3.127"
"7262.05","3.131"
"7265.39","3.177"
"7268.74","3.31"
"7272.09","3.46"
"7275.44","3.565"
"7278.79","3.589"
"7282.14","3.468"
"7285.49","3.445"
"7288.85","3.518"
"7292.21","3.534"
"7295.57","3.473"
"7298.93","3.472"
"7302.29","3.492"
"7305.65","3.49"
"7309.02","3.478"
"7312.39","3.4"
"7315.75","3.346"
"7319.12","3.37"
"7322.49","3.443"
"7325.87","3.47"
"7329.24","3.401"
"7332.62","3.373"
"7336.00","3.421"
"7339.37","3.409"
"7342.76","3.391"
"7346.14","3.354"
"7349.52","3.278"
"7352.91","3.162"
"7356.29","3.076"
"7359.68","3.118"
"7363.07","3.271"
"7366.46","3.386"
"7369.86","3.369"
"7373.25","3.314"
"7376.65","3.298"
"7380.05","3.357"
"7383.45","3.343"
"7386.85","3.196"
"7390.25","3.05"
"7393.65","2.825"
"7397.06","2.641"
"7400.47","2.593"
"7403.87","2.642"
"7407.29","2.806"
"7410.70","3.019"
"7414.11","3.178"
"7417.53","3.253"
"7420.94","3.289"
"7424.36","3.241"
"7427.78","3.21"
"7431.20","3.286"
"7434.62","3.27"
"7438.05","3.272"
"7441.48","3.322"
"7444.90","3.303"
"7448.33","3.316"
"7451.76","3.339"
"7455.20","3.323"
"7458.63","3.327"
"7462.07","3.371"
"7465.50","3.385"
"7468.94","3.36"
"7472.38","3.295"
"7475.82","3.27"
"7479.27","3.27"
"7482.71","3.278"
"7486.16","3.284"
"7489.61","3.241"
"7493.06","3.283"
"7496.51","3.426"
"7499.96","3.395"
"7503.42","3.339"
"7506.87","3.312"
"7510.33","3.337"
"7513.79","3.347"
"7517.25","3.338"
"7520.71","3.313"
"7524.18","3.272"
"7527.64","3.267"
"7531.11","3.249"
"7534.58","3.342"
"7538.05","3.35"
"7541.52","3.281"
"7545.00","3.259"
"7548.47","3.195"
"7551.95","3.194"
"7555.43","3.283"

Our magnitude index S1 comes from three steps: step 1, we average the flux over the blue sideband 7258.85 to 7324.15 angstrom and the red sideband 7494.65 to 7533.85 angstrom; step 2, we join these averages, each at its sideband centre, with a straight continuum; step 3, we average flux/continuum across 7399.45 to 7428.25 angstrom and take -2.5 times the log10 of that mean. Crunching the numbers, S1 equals 0.116 mag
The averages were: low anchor 3.42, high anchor 3.33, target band 3.03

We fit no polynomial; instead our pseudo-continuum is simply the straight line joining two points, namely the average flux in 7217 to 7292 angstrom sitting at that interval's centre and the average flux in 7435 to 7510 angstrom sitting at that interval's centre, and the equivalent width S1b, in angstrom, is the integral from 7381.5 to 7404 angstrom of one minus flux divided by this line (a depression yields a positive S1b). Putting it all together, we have 2.8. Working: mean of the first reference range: 3.37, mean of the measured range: 2.92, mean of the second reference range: 3.32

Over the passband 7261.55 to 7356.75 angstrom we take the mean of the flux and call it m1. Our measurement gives 3.4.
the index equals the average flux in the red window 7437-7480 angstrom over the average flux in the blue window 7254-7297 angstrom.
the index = 0.98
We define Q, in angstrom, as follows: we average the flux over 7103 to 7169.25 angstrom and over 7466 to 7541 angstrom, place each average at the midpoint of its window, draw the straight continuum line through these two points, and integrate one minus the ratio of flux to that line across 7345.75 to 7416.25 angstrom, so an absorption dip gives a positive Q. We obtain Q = 3.9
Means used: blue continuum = 3.24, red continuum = 3.31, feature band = 3.1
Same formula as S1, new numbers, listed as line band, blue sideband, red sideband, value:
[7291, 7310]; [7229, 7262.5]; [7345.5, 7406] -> -0.08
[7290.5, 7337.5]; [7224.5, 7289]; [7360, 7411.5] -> -0.07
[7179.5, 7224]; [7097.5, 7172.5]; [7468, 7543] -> -0.04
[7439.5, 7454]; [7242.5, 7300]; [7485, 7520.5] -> 0.01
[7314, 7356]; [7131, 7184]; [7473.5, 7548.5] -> -0.03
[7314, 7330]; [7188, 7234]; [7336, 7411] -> -0.06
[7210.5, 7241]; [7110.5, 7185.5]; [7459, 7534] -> -0.05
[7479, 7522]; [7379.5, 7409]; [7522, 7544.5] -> -0.04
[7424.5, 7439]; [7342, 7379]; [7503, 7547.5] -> 0.01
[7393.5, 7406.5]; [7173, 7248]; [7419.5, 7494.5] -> 0.24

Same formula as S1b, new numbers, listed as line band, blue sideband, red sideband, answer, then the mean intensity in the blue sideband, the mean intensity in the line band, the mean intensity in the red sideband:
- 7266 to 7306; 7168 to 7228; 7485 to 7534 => -1.8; 3.33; 3.48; 3.32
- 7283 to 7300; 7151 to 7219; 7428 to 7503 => -1.0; 3.3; 3.49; 3.31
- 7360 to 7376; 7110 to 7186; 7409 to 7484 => -0.2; 3.23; 3.31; 3.28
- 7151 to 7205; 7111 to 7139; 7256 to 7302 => 1.2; 3.3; 3.26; 3.4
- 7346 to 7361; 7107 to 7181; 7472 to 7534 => 0.4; 3.22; 3.18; 3.31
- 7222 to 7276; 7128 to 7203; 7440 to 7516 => -0.9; 3.25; 3.33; 3.32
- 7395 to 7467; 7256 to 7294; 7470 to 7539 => 3.8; 3.39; 3.16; 3.31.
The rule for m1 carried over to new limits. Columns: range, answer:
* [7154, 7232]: 3.31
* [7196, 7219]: 3.42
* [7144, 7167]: 3.21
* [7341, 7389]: 3.28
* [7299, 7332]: 3.43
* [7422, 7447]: 3.27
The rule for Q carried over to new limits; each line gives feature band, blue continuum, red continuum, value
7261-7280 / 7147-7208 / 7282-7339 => 0.10 angstrom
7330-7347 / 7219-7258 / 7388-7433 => -1.30 angstrom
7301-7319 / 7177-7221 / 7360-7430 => -1.15 angstrom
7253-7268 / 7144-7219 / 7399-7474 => 0.47 angstrom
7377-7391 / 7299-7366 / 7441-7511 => 0.38 angstrom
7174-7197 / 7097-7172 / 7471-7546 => -0.28 angstrom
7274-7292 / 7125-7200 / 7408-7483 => -1.40 angstrom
